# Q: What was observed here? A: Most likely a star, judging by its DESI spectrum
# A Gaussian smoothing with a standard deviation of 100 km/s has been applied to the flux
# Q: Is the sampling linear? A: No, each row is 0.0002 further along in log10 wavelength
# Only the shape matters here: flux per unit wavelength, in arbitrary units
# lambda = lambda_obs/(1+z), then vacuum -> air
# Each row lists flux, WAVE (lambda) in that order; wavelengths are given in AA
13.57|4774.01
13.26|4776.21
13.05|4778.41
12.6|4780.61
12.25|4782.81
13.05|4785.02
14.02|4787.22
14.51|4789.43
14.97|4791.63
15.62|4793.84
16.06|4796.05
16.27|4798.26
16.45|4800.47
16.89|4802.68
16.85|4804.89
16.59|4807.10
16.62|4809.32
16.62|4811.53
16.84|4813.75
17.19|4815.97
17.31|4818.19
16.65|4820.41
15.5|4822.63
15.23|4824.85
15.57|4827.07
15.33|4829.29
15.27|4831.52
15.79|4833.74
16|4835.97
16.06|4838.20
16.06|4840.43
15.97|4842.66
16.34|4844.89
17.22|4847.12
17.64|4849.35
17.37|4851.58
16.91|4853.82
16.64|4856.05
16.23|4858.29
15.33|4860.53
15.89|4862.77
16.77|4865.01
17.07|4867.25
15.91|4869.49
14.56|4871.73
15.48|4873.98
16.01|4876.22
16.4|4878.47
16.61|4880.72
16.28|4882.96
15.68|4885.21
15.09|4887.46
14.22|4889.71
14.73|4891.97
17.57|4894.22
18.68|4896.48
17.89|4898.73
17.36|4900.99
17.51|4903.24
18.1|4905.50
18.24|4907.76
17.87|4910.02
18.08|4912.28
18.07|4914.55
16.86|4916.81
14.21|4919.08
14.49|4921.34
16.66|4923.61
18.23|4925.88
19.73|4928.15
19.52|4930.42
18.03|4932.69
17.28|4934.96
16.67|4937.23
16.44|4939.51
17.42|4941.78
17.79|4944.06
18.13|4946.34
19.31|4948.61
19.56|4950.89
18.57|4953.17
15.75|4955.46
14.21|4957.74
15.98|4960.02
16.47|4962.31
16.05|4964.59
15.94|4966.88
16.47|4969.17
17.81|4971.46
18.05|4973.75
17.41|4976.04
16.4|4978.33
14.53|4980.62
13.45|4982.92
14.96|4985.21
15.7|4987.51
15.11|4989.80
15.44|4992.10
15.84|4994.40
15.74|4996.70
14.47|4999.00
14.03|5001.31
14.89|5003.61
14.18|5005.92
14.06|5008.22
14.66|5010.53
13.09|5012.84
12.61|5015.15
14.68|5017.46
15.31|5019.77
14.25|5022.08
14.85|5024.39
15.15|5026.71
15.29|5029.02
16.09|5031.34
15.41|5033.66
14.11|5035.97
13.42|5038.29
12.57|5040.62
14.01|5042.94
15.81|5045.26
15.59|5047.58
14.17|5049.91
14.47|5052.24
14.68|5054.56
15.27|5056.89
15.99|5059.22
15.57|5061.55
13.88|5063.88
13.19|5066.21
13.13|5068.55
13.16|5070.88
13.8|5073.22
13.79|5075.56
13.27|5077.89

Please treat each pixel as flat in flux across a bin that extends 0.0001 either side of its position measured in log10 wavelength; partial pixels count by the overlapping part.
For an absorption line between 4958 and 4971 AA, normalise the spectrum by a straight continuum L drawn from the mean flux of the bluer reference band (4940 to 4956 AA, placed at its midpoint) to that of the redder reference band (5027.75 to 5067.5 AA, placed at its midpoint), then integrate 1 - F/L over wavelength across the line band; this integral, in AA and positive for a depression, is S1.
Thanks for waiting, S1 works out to 1.0 AA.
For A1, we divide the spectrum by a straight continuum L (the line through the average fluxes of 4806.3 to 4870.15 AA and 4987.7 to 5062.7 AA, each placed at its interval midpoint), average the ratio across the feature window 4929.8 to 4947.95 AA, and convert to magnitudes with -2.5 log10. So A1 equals -0.14 mag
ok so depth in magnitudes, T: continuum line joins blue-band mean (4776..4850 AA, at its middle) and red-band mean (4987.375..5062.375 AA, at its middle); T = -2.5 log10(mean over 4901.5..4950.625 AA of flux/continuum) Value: -0.16 mag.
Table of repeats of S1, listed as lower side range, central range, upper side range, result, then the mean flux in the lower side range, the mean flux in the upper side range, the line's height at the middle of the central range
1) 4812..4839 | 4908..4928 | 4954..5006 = -1.5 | 16.1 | 15.6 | 15.8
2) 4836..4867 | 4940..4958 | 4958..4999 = -1.9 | 16.5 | 15.9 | 16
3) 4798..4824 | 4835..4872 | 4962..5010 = 0.0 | 16.6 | 15.5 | 16.4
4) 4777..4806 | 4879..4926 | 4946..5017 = -4.3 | 14.8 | 15.7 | 15.3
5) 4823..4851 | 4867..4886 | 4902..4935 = 0.9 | 16.1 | 17.5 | 16.8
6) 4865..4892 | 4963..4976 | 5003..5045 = -1.7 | 15.8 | 14.4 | 14.9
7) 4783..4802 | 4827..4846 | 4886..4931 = 0.0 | 15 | 17.1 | 15.8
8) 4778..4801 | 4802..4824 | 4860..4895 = -2.8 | 14.4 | 15.8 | 14.8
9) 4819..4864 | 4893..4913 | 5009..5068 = -2.9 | 16.2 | 14.5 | 15.7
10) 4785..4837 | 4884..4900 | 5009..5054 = -0.9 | 15.9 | 14.5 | 15.4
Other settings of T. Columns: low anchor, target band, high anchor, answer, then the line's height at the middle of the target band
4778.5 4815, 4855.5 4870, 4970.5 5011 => -0.06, 15.3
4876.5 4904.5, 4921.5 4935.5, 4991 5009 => -0.13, 15.9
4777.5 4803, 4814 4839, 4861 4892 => -0.06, 15.1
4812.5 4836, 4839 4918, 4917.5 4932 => 0.00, 16.7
